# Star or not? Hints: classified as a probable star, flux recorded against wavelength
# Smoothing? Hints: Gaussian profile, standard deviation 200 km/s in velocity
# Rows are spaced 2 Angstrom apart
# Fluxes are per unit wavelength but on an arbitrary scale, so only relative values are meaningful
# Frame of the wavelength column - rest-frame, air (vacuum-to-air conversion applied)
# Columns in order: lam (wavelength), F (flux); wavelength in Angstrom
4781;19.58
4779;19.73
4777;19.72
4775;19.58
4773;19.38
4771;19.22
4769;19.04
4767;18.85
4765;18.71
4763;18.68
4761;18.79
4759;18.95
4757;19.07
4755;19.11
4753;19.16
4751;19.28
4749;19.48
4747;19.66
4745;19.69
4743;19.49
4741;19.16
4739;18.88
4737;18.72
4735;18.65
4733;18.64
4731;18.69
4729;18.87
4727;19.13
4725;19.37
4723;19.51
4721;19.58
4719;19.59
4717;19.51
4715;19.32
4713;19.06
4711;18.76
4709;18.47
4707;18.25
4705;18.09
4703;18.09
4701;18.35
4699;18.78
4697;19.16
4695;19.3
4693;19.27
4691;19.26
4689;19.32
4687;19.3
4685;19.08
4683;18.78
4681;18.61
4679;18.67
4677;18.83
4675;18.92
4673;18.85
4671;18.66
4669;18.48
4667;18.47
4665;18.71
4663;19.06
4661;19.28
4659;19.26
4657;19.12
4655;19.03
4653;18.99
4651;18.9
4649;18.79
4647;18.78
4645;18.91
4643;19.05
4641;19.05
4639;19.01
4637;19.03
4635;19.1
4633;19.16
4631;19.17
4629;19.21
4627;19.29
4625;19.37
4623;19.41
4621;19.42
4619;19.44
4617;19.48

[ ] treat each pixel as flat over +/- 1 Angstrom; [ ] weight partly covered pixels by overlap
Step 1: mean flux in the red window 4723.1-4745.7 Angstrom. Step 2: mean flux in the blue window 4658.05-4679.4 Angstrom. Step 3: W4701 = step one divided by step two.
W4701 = 1.0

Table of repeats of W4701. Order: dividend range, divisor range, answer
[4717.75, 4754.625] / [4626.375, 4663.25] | 1.01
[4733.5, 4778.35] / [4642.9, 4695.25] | 1.01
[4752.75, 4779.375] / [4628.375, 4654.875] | 1.01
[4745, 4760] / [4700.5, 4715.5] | 1.04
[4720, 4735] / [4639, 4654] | 1.01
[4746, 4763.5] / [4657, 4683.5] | 1.02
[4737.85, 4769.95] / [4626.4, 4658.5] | 1.00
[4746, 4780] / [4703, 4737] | 1.01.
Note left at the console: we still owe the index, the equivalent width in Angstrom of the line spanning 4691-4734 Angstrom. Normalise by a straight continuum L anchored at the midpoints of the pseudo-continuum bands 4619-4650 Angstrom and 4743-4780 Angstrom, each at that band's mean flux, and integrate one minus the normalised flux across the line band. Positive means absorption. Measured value 0.5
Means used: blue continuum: 19.1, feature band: 18.9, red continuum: 19.2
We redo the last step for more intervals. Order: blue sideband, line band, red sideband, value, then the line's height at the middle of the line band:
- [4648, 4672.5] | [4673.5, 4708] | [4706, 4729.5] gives 0.3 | 19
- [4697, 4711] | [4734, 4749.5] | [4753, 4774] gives -0.3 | 18.8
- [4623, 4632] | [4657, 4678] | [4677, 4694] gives 0.3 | 19.1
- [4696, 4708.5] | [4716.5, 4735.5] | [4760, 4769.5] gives -0.6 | 18.6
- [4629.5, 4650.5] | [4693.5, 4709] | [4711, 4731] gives 0.5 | 19.2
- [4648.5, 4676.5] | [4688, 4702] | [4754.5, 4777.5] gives -0.1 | 19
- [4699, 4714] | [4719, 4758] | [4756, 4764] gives -1.0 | 18.7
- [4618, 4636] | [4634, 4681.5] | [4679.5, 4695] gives 0.7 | 19.2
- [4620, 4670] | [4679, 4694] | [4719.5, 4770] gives 0.0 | 19.1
